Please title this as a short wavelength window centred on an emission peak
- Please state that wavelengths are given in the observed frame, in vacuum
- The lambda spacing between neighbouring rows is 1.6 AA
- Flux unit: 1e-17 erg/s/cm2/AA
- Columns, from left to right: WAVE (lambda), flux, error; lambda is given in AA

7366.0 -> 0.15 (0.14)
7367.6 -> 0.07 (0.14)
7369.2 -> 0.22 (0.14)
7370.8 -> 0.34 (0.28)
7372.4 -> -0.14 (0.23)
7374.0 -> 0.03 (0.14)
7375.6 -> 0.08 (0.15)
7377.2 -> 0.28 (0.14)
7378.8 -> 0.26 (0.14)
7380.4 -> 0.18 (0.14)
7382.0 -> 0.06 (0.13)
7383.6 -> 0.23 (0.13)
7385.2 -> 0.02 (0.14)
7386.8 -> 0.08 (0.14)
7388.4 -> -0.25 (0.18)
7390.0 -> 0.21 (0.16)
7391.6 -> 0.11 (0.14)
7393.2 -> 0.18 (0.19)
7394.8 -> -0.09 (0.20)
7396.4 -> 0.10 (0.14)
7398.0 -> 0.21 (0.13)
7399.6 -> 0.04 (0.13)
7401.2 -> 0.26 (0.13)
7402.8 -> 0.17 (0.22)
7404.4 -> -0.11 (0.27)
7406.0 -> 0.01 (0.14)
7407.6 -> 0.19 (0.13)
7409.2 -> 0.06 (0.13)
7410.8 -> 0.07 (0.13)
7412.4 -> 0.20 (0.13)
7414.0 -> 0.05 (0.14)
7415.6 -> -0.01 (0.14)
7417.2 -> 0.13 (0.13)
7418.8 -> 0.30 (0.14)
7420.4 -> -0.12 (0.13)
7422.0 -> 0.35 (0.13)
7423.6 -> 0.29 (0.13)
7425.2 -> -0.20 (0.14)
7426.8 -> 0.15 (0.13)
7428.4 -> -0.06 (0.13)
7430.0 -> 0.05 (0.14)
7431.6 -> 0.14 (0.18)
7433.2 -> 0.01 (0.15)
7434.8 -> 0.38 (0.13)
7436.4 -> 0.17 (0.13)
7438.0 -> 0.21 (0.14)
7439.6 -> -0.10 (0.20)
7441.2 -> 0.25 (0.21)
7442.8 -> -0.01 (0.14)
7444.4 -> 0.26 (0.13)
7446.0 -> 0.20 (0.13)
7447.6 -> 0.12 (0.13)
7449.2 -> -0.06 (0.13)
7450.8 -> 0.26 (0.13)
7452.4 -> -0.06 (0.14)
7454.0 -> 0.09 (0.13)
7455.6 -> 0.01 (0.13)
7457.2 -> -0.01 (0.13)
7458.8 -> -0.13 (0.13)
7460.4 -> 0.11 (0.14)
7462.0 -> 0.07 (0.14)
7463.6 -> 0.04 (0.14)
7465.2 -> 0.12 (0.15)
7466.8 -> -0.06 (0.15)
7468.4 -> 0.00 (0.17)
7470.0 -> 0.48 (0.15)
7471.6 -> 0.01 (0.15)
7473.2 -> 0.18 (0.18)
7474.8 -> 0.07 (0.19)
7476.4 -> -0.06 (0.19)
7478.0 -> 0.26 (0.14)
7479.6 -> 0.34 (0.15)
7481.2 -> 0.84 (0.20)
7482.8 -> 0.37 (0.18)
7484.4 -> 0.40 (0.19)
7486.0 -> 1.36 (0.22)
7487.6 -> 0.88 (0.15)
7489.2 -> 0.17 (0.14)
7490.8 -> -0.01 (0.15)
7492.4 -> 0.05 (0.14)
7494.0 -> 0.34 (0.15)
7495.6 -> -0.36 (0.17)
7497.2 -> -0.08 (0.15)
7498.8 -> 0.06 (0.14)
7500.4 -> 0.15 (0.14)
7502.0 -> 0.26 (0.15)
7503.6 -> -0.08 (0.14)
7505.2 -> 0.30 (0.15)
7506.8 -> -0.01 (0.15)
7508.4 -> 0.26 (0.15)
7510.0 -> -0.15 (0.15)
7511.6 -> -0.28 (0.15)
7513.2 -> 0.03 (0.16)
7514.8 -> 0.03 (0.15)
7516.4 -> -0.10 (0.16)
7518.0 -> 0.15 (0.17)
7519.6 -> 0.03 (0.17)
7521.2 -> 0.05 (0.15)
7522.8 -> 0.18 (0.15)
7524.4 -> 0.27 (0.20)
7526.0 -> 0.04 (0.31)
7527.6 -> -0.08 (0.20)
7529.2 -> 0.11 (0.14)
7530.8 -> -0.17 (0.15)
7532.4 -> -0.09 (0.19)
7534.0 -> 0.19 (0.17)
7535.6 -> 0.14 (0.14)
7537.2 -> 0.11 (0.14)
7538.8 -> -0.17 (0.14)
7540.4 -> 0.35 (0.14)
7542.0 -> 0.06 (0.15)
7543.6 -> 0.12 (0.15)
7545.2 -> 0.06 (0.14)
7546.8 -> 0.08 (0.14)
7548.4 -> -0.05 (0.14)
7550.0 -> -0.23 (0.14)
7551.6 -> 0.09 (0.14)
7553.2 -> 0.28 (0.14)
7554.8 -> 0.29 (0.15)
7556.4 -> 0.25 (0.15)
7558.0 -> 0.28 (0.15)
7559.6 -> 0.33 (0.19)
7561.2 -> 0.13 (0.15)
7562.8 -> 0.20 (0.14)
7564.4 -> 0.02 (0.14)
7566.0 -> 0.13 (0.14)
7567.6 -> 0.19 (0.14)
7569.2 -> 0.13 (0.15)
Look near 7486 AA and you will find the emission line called [O II]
